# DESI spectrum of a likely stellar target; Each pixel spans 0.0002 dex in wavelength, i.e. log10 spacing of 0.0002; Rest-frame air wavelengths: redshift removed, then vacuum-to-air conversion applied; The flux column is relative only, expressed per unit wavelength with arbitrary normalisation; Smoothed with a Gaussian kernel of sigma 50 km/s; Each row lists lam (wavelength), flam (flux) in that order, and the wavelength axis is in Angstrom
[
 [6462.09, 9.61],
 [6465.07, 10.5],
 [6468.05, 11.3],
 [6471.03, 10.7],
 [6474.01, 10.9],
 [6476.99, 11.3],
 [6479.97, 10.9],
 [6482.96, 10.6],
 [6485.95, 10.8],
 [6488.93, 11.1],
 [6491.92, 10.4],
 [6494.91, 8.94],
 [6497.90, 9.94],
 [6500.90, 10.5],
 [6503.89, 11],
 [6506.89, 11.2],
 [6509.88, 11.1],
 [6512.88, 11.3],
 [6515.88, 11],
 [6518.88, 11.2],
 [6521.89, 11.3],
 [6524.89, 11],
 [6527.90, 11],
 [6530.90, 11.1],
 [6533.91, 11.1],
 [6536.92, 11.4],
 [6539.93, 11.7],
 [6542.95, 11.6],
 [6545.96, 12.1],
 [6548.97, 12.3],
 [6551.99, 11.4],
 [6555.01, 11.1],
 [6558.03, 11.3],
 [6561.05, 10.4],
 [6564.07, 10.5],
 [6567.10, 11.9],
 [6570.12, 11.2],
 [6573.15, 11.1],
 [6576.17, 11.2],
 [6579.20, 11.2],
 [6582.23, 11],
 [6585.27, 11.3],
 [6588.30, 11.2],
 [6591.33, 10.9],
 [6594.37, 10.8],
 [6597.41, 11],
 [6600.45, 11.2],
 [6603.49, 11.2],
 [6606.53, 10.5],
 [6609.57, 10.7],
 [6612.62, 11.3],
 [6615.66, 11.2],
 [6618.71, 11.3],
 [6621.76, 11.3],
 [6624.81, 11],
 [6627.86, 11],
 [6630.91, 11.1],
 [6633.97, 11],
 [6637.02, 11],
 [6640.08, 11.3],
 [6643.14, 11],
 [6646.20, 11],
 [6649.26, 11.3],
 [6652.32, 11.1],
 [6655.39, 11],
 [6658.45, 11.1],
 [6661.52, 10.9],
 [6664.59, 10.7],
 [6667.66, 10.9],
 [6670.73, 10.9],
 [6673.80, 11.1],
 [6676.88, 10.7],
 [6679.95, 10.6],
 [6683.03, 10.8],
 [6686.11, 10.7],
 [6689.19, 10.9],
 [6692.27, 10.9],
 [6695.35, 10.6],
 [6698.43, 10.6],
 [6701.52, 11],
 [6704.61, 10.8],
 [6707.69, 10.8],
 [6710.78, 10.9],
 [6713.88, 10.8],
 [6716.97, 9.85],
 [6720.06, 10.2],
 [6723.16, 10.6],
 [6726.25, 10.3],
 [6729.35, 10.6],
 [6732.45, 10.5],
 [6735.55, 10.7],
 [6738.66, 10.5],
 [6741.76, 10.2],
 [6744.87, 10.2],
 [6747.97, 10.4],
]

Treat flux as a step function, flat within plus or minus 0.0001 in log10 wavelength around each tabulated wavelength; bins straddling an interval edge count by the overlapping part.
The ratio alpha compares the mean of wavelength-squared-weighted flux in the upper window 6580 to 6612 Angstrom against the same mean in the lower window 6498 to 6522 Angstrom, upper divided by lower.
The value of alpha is 1.03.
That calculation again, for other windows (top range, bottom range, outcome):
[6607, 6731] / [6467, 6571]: 1.03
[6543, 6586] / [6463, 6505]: 1.09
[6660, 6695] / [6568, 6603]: 1.00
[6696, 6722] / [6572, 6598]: 0.99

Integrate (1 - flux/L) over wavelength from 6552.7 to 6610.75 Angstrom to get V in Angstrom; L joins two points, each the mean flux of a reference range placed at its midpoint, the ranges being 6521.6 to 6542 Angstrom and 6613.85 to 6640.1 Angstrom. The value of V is 0.7 Angstrom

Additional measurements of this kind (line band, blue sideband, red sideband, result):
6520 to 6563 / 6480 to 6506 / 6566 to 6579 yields -1.4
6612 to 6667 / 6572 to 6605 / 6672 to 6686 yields -0.8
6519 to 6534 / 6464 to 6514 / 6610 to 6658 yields -0.4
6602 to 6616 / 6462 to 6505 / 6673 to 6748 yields -0.5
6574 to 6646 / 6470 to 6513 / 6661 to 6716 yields -2.1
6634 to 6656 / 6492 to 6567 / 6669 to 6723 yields -0.6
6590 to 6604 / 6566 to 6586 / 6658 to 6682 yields 0.2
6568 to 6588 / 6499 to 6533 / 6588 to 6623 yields -0.3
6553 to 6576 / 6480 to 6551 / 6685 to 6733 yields -0.3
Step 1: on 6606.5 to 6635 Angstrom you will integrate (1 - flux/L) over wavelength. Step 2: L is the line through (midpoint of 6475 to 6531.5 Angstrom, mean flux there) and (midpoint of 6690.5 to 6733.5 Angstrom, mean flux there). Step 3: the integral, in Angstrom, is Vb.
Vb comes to -0.98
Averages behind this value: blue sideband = 10.8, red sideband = 10.6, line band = 11.1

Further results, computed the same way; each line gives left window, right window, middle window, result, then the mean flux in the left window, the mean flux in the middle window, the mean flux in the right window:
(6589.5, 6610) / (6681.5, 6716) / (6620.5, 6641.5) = -0.43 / 10.9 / 11.1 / 10.8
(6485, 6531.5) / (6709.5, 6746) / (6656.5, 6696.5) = -1.17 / 10.8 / 10.8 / 10.4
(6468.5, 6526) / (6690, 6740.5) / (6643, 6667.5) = -0.79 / 10.8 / 11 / 10.6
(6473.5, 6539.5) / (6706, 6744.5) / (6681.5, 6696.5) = -0.33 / 10.9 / 10.8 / 10.5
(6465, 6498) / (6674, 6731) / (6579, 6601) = -0.84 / 10.6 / 11.1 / 10.7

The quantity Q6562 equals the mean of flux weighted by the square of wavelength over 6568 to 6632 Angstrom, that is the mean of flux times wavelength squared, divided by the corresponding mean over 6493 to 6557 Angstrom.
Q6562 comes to 1.0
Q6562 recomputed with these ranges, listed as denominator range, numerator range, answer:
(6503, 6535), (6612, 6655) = 1.04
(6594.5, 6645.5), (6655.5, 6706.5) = 1.00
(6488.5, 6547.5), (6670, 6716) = 1.03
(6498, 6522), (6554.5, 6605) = 1.03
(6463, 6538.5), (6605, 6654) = 1.06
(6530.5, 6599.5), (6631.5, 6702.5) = 1.00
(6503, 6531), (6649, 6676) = 1.03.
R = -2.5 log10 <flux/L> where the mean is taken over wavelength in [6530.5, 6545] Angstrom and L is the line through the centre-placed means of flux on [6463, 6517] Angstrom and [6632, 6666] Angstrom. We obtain -0.06 mag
